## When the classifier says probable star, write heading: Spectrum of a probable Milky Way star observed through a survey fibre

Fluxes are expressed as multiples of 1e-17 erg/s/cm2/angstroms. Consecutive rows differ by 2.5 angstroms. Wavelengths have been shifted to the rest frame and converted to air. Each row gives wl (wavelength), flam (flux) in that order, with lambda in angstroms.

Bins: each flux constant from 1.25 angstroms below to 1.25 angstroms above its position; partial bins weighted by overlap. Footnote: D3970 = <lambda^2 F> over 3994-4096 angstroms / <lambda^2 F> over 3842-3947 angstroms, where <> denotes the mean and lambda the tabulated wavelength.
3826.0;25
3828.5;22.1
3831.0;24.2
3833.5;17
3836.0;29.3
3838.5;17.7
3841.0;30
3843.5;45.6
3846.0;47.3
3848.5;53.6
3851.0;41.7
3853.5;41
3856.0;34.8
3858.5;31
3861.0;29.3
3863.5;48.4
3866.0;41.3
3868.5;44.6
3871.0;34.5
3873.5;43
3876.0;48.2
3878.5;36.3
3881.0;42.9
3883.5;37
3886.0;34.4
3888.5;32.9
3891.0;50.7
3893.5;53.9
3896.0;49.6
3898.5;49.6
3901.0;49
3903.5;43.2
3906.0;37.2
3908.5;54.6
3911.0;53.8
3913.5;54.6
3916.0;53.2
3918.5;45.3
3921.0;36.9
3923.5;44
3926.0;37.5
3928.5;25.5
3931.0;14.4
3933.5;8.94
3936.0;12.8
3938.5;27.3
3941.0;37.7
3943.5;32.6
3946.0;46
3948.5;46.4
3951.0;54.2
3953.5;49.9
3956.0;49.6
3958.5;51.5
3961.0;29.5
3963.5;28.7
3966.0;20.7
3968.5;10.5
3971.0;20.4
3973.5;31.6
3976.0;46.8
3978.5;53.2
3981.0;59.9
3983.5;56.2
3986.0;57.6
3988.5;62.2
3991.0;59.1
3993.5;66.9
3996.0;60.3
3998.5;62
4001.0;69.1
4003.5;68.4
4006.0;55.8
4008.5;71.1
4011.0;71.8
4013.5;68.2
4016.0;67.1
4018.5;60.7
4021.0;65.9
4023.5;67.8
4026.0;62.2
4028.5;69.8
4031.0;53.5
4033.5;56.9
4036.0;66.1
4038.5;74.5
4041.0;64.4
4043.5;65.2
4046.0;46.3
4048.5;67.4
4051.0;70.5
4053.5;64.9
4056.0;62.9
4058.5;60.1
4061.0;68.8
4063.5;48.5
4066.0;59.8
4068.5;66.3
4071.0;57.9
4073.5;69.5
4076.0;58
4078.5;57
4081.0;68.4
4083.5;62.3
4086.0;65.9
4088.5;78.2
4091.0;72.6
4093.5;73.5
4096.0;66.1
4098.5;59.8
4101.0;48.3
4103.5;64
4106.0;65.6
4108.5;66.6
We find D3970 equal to 1.74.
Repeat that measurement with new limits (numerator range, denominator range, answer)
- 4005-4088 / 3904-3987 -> 1.71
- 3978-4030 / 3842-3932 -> 1.60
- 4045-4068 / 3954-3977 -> 1.97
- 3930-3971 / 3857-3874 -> 0.87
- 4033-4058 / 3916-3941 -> 2.28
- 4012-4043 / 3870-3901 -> 1.62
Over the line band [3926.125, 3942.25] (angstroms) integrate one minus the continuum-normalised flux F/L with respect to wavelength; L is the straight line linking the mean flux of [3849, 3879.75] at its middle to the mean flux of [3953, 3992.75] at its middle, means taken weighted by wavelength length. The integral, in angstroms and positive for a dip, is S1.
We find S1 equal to 7.6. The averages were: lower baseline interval 39.9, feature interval 22.3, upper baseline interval 43.1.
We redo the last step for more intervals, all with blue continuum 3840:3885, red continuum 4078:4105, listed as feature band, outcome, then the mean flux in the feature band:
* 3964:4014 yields 1.5 angstroms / 53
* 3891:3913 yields -2.1 angstroms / 49.2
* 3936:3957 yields 3.7 angstroms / 41.1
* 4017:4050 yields -2.3 angstroms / 63.2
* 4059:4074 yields 0.3 angstroms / 61.3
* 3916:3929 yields 1.9 angstroms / 40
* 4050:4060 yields -0.5 angstroms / 64.6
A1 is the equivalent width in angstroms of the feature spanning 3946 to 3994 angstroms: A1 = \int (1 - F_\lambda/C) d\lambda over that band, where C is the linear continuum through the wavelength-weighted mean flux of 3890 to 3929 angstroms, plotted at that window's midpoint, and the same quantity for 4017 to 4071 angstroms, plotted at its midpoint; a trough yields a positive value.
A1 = 8.3 angstroms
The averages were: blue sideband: 46.5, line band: 44.7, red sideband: 62.9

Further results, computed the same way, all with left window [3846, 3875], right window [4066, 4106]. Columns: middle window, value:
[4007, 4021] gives -2.6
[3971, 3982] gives 1.8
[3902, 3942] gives 8.6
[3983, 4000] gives -2.0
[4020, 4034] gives -1.1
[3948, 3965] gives 2.3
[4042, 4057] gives -0.6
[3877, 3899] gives 0.4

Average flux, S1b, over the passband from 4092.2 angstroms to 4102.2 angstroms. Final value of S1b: 62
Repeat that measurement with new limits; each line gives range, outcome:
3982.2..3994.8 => 60.4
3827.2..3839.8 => 22.1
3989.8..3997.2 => 62.1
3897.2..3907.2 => 44.8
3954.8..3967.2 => 36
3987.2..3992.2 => 60.6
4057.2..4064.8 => 59.2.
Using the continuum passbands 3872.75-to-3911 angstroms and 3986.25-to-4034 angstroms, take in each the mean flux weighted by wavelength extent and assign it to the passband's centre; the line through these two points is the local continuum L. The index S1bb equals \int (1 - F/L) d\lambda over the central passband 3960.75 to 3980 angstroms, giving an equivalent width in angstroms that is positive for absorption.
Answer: 9.1 angstroms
